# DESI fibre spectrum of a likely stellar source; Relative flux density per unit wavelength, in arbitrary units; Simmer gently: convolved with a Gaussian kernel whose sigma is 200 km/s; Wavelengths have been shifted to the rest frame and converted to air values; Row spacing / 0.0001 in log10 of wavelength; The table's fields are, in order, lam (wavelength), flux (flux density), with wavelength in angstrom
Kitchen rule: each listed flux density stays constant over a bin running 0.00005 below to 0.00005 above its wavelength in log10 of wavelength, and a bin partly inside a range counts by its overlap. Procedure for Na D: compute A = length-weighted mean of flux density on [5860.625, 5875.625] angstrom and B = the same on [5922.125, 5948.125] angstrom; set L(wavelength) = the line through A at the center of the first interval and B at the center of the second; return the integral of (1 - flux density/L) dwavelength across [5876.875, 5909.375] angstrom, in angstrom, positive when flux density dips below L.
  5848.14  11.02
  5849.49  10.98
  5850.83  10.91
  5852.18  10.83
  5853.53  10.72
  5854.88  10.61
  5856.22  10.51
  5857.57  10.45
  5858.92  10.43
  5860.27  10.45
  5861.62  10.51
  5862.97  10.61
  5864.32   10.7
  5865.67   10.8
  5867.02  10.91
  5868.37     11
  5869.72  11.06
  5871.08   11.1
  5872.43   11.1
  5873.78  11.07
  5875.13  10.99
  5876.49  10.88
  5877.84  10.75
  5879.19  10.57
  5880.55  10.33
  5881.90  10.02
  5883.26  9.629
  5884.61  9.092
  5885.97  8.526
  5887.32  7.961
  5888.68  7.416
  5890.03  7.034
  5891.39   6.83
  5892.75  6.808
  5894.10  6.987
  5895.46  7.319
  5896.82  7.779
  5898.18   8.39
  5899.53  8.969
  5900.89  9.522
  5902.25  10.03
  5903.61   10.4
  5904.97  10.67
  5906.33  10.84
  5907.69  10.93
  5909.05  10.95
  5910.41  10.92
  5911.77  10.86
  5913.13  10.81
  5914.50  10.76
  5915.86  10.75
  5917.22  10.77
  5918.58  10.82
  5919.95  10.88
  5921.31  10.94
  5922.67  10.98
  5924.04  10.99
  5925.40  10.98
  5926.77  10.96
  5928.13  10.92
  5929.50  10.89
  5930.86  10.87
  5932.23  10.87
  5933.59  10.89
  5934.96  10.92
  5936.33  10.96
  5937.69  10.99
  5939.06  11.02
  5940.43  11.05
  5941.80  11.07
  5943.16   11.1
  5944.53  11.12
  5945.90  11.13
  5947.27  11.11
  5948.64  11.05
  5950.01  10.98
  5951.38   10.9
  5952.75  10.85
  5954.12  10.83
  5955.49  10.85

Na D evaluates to 5.52 angstrom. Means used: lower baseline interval 10.9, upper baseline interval 11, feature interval 9.07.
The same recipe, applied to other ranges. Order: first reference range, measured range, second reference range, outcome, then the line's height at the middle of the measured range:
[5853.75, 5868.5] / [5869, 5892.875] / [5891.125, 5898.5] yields -2.3 angstrom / 8.69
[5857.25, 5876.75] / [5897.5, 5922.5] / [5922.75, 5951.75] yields 1.0 angstrom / 10.9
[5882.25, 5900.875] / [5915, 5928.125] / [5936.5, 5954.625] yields -1.7 angstrom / 9.68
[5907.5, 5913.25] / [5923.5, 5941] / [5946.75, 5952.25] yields 0.0 angstrom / 11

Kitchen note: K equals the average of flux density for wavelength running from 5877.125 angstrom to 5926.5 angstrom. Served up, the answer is 9.69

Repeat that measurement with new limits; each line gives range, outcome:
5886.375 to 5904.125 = 8.1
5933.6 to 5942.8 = 11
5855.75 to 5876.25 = 10.8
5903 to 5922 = 10.8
